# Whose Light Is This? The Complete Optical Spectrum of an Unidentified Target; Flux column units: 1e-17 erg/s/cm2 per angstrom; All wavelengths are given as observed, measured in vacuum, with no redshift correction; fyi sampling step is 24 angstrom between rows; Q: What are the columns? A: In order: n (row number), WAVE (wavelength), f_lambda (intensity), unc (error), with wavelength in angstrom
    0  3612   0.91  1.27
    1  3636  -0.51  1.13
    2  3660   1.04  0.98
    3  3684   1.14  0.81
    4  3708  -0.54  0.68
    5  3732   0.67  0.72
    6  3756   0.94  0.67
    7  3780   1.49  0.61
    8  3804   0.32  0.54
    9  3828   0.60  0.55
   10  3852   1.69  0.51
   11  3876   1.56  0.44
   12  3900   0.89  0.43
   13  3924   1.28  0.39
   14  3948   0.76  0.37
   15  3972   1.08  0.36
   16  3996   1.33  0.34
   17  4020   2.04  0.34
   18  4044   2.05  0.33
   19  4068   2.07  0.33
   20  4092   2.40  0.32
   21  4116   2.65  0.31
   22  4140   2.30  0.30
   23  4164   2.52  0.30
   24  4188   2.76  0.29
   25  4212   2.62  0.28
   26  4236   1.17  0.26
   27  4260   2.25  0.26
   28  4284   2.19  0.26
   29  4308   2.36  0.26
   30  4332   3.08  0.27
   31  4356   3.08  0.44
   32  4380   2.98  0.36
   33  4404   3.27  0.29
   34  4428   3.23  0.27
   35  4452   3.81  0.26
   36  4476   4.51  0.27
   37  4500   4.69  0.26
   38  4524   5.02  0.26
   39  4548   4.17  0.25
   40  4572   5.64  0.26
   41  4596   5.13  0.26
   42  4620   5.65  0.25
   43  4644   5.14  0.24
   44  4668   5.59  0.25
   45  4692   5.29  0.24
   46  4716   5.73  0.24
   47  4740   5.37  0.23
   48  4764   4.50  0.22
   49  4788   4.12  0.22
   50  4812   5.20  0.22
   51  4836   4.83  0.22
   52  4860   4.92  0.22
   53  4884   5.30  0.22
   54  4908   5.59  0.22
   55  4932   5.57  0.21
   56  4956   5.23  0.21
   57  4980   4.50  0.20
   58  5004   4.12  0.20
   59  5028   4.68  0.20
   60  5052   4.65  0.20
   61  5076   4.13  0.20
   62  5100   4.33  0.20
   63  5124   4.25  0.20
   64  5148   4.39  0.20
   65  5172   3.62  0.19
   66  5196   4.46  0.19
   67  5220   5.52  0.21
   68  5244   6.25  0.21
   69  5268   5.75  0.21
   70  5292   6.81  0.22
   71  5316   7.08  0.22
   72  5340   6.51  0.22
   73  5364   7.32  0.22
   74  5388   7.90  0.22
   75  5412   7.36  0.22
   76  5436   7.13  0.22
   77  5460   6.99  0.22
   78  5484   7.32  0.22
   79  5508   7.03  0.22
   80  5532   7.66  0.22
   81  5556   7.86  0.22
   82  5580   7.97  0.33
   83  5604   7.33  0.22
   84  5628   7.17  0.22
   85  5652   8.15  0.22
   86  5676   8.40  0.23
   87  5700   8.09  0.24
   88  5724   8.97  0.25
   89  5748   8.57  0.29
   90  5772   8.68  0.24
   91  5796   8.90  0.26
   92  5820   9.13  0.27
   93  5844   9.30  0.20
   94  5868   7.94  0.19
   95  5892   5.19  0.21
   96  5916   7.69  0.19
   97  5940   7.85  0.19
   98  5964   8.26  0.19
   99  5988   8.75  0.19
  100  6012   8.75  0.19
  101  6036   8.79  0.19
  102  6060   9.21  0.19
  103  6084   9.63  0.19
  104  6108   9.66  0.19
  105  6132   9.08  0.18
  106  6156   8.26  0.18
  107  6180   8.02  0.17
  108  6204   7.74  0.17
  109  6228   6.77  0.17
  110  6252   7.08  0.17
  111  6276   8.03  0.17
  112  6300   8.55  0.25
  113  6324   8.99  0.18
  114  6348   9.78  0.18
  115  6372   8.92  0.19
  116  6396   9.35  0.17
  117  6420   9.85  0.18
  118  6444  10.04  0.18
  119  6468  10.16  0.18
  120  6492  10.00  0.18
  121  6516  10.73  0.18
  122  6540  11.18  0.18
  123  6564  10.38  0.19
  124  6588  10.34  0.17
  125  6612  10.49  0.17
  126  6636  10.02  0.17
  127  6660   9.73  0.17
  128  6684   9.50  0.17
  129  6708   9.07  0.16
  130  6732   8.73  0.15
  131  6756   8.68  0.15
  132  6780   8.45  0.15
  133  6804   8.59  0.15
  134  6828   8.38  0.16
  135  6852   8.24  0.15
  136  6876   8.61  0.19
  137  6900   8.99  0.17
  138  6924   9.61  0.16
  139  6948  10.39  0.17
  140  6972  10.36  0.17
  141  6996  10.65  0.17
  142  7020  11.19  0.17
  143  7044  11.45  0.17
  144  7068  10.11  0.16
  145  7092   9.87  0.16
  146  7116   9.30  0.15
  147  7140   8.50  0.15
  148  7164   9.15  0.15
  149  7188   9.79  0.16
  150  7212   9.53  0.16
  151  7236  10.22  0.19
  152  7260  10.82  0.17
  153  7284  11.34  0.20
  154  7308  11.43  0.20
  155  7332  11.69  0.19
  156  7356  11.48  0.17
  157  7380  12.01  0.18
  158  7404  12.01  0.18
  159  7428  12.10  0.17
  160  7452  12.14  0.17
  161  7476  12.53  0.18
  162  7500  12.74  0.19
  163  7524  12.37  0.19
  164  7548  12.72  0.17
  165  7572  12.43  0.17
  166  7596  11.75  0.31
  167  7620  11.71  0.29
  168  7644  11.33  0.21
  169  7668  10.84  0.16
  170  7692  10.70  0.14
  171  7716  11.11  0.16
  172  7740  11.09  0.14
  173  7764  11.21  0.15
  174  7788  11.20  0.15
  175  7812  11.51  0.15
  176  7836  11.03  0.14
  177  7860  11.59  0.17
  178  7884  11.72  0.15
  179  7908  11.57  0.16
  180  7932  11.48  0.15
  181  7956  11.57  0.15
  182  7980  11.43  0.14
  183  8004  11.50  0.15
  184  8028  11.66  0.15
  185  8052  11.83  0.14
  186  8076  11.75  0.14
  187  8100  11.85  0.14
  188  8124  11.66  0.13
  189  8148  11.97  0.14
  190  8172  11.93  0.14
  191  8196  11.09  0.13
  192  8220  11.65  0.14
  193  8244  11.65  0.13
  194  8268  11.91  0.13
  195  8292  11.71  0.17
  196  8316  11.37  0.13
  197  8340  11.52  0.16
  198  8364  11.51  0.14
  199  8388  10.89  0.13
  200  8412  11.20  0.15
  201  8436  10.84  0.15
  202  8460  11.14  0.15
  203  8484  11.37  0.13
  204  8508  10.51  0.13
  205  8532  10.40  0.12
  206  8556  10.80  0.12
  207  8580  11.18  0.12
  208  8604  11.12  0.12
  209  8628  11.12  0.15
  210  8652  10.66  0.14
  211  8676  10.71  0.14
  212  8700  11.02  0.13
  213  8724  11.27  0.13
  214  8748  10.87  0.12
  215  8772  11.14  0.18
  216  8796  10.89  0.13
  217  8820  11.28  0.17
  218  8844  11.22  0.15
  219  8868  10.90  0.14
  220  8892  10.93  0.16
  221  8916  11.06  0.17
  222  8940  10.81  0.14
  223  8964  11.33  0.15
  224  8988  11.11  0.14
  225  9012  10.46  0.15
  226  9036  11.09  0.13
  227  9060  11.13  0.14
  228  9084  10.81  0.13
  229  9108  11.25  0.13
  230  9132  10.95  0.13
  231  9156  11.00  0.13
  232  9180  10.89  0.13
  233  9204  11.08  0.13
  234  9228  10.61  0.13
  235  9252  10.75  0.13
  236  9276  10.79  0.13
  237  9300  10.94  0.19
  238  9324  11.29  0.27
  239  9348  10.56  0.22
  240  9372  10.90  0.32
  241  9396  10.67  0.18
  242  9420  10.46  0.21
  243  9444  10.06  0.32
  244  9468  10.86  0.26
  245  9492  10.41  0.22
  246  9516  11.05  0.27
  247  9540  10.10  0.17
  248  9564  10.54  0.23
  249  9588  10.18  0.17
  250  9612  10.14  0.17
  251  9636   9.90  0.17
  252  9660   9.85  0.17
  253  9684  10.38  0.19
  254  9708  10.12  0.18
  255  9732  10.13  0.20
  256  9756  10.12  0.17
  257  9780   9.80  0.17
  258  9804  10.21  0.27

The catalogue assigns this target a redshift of 0.00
